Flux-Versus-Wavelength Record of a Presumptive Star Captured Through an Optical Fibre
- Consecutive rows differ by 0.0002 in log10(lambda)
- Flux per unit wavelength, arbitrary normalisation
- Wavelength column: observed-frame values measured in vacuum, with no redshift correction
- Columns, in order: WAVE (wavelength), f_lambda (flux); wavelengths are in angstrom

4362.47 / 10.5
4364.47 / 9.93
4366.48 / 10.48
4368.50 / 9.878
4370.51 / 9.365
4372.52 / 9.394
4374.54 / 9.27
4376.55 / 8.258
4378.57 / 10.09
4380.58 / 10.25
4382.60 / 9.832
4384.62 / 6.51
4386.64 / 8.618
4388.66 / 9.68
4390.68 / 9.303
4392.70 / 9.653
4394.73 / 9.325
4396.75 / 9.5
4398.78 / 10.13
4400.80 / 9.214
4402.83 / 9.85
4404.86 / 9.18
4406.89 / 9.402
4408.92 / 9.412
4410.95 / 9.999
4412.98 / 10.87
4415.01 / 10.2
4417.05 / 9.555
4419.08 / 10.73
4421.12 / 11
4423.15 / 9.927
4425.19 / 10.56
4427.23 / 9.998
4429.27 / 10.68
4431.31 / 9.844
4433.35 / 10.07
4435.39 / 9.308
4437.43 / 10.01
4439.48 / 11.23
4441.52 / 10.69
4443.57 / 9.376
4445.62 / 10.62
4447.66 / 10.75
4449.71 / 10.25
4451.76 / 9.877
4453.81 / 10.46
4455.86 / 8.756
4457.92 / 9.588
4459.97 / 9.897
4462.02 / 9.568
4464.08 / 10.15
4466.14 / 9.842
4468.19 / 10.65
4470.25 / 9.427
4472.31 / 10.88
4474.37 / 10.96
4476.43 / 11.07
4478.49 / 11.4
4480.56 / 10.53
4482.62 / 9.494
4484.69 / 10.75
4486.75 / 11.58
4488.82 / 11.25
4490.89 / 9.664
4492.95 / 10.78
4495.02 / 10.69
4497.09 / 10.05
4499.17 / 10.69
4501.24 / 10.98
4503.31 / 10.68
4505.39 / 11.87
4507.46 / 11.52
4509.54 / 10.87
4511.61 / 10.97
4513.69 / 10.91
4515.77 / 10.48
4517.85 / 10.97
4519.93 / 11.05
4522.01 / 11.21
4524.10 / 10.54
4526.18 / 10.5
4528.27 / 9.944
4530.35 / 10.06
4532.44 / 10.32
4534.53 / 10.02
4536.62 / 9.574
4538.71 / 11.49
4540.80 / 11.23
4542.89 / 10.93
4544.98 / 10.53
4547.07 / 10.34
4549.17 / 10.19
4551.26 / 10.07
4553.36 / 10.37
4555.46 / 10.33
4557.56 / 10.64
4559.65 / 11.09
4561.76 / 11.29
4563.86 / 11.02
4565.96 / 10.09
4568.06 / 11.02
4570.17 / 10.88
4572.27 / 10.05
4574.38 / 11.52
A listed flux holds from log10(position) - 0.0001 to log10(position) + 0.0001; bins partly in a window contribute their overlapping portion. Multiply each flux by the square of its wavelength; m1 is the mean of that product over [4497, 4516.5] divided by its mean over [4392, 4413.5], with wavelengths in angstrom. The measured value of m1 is 1.19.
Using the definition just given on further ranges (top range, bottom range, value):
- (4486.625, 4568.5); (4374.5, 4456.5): 1.14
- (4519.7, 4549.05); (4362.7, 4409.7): 1.19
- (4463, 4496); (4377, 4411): 1.17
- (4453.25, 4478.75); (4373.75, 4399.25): 1.14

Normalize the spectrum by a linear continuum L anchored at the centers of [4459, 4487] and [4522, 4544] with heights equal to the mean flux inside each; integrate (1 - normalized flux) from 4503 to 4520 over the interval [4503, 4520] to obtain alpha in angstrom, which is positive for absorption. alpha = -0.9 angstrom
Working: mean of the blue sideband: 10.4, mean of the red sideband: 10.5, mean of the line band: 11.1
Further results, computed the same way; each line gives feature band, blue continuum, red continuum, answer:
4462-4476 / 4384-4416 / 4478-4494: 0.2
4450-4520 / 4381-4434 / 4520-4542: -2.1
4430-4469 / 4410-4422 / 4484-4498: 1.7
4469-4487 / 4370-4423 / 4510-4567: -0.8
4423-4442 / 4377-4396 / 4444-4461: -0.9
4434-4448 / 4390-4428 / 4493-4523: 0.0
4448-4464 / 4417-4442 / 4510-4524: 1.0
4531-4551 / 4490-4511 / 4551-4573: 0.4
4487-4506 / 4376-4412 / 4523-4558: -1.2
